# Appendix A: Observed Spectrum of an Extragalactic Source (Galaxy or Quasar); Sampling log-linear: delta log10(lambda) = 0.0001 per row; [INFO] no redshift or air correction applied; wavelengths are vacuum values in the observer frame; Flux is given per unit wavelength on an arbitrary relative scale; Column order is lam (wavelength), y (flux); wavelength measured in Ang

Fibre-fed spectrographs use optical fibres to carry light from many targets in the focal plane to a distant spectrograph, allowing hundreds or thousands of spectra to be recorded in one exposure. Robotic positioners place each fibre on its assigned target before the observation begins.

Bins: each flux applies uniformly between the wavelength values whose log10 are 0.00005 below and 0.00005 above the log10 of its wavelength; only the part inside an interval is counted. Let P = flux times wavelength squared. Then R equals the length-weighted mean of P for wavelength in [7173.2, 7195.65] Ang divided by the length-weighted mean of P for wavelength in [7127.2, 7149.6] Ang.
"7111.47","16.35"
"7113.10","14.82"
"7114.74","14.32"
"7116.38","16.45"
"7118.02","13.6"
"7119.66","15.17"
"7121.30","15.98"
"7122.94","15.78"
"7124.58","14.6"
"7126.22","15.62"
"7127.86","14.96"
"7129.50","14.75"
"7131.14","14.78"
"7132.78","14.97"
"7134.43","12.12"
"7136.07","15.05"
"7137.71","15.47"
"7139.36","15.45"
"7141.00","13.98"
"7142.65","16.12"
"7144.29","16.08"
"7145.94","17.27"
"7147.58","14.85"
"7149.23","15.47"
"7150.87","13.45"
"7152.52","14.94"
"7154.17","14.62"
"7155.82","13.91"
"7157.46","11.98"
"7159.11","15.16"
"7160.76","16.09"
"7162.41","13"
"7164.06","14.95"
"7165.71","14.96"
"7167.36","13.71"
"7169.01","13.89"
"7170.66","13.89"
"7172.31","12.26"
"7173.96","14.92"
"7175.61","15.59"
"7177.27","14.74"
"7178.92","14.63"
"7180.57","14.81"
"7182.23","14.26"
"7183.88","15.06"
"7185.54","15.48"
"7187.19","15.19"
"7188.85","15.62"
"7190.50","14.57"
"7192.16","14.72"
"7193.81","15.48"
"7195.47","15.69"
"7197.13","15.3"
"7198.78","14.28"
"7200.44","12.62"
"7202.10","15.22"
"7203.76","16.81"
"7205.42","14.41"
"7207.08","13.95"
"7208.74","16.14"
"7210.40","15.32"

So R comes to 1.0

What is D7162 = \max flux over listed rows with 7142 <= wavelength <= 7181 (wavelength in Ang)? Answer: 17.27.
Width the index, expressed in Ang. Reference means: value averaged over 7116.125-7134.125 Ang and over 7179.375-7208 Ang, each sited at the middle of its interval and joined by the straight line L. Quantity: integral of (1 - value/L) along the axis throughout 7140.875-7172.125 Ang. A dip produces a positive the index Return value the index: 0.7 Ang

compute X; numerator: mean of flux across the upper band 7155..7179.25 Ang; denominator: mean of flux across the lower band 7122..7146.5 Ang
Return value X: 0.94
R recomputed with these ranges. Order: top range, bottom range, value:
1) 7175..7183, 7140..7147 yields 0.94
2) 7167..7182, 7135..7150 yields 0.93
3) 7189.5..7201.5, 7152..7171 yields 1.04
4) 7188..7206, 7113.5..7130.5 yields 1.01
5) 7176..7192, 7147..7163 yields 1.05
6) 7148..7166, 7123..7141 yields 0.98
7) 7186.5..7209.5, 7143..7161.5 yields 1.02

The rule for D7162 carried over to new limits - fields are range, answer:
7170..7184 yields 15.59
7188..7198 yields 15.69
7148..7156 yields 15.47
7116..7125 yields 16.45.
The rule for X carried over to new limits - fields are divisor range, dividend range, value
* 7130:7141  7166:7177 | 0.97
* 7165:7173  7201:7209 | 1.10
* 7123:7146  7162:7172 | 0.93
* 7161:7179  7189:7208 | 1.04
